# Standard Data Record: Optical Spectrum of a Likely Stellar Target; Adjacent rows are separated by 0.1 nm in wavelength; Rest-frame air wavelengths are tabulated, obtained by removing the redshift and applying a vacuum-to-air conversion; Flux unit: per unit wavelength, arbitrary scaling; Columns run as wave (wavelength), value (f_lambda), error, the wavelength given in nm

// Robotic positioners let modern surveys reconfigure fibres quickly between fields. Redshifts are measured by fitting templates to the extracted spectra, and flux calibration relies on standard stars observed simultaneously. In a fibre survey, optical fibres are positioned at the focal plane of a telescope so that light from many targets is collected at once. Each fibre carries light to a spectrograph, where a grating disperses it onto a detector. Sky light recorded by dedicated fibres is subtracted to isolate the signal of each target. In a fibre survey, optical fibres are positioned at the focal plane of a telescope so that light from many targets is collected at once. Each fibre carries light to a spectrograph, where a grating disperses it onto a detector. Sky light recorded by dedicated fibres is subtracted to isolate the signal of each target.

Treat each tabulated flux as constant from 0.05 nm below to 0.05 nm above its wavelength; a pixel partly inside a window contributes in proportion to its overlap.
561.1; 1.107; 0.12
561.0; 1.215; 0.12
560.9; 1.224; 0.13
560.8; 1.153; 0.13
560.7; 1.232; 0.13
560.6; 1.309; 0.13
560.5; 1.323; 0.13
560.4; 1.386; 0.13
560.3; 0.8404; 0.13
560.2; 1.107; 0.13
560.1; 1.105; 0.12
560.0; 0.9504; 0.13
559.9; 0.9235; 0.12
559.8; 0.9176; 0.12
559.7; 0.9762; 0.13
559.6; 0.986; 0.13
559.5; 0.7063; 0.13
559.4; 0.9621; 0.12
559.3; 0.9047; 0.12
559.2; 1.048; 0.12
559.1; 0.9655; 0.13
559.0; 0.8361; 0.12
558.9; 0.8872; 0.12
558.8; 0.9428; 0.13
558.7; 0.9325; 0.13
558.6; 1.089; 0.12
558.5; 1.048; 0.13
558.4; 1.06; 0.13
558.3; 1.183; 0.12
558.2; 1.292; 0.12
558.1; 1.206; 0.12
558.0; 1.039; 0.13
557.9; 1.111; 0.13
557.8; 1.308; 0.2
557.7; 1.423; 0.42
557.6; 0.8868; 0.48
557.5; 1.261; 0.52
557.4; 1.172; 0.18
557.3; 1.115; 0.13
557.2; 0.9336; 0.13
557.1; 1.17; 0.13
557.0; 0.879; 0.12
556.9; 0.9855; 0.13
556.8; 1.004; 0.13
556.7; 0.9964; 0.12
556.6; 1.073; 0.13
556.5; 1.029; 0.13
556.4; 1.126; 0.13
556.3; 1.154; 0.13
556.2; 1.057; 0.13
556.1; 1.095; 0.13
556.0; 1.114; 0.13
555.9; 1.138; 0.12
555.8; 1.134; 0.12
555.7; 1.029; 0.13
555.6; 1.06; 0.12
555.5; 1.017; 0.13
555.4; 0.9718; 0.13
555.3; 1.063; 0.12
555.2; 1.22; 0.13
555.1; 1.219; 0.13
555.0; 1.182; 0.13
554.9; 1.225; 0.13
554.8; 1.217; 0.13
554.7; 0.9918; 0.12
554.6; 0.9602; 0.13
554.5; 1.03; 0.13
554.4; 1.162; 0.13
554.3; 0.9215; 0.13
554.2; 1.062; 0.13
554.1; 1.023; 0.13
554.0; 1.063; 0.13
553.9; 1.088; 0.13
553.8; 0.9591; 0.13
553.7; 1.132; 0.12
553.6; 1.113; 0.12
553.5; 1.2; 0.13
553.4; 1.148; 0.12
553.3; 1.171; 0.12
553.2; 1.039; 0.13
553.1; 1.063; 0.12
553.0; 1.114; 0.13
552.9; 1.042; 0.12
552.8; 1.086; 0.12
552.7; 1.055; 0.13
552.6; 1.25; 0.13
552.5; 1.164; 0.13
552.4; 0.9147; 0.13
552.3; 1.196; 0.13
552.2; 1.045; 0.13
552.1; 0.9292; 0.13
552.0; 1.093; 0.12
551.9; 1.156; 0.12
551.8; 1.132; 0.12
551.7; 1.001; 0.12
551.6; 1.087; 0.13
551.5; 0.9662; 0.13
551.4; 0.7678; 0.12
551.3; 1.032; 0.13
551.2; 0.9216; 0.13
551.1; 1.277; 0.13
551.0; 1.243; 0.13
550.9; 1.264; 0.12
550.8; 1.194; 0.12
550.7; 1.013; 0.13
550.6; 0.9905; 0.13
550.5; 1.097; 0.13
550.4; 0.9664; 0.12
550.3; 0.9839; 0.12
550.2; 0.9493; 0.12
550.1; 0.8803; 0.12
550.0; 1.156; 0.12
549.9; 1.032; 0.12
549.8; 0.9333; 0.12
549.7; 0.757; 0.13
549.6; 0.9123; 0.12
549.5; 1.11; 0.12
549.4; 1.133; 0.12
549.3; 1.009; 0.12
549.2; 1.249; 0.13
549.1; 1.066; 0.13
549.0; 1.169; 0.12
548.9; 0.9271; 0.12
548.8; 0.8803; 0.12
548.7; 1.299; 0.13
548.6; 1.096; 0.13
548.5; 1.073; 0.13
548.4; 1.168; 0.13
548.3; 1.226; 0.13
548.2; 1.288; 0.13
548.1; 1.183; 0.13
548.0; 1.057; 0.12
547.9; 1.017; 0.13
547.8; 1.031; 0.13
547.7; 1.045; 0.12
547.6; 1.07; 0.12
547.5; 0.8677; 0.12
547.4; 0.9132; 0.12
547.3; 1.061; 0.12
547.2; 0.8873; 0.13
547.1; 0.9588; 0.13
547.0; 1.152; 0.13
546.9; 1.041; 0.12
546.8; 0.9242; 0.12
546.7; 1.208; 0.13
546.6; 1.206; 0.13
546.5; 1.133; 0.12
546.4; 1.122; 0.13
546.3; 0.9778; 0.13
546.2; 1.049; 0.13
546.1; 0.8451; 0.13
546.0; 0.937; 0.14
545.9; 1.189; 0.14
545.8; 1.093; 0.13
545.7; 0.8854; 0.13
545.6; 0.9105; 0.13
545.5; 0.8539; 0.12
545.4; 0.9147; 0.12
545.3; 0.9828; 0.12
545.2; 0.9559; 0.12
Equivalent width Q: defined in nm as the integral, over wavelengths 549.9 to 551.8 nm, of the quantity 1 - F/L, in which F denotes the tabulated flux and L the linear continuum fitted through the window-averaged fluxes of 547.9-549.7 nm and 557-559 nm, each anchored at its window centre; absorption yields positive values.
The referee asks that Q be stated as 0.087 nm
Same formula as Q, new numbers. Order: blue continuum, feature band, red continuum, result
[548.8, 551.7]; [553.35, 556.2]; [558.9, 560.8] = -0.16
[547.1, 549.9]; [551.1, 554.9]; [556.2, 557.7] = -0.02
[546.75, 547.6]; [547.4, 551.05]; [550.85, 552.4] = -0.15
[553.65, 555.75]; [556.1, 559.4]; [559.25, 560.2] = -0.22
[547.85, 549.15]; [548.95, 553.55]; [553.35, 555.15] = 0.16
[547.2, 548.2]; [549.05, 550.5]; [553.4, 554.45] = 0.05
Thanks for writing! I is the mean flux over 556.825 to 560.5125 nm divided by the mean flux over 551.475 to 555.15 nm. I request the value 0.96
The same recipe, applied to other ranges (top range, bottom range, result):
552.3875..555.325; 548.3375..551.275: 1.04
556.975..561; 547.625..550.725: 1.02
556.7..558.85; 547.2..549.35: 1.02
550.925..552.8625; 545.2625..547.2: 1.05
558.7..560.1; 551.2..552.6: 0.89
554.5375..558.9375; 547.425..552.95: 1.03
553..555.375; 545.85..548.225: 1.05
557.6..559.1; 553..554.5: 1.00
